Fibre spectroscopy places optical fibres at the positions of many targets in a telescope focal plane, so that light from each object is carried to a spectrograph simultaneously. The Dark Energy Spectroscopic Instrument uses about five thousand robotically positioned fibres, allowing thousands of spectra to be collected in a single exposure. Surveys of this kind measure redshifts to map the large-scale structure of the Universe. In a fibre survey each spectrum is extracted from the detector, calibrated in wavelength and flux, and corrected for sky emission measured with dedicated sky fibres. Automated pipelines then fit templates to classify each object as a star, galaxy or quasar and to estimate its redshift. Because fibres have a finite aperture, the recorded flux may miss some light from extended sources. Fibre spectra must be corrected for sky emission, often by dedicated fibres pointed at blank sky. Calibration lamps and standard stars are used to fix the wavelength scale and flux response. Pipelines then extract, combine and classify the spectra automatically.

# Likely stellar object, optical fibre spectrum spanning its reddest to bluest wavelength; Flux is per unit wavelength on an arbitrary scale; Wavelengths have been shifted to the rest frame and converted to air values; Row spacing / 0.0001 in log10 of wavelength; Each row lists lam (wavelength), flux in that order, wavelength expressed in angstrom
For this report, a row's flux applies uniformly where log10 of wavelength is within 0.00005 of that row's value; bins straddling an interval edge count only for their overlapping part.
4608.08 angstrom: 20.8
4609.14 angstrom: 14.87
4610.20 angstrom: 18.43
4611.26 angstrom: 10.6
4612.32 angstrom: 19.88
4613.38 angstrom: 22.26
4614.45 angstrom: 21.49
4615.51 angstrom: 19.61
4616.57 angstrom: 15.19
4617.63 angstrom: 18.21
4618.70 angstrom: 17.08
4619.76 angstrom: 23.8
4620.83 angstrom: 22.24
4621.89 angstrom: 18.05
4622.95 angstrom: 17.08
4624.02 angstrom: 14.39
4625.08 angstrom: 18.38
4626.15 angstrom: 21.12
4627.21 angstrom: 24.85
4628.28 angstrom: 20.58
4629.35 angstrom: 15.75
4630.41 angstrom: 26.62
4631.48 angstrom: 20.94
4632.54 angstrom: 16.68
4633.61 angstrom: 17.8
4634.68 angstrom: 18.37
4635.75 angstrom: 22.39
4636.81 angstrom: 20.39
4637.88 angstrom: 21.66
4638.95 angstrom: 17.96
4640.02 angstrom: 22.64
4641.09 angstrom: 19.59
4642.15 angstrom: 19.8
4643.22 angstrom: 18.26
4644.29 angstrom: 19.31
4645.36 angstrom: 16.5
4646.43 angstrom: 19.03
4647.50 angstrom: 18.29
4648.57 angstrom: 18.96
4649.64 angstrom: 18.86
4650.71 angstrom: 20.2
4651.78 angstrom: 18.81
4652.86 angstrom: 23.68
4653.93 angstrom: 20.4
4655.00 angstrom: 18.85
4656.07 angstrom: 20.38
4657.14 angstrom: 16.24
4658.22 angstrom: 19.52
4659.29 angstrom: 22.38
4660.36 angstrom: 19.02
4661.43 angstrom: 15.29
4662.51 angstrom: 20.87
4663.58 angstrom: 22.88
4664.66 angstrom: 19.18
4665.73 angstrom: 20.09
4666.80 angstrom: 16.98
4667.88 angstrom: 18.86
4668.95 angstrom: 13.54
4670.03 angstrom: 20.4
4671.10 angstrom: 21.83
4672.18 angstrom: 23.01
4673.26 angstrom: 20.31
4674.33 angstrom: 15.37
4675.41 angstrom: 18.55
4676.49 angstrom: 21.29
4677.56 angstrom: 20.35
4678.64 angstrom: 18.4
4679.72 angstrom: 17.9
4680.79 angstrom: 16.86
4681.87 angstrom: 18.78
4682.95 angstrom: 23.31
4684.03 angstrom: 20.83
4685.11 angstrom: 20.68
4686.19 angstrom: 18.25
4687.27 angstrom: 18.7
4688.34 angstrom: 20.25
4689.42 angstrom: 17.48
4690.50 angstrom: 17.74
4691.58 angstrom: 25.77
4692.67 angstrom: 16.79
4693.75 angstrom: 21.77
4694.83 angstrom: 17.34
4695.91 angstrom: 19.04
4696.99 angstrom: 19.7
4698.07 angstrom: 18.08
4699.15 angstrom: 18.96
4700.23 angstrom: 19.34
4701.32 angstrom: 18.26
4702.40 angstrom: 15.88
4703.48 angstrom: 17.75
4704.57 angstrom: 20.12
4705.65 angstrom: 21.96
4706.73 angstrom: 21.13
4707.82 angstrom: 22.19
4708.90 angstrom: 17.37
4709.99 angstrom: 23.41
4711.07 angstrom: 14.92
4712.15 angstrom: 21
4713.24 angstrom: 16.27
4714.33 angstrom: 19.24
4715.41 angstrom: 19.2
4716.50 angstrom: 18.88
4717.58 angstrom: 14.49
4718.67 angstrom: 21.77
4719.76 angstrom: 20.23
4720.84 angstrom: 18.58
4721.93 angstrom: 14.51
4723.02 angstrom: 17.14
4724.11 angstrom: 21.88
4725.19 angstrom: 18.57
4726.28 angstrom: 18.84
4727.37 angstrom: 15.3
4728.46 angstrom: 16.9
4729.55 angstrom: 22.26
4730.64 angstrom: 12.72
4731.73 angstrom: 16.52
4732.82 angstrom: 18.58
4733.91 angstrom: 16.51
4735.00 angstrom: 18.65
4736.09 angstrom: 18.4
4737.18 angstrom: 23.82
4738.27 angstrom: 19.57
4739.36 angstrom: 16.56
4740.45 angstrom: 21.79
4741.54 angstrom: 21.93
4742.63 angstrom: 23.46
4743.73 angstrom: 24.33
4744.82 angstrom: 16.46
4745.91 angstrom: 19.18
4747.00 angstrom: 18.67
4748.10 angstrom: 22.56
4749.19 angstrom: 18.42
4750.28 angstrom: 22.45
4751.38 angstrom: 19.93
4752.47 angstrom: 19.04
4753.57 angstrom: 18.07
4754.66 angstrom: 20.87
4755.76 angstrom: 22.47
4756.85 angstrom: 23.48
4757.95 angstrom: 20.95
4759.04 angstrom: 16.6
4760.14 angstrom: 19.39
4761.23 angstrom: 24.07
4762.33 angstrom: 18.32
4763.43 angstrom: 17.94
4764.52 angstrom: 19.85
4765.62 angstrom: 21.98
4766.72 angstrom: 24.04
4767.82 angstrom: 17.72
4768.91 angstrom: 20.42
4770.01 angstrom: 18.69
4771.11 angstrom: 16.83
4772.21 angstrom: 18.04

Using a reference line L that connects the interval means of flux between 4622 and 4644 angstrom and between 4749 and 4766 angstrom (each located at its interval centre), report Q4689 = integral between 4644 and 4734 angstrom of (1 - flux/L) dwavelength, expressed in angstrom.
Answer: 4.2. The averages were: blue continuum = 19.7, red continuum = 20.3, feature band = 19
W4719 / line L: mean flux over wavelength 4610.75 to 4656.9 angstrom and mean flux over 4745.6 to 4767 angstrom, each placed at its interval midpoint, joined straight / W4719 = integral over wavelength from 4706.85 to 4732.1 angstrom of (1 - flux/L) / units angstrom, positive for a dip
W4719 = 2.1 angstrom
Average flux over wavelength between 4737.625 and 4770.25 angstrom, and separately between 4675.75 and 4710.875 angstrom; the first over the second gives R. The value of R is 1.0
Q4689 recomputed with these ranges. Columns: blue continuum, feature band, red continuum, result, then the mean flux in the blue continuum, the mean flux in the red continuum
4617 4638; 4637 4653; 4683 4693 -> 0.2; 19.8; 19.8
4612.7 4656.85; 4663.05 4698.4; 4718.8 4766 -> 0.3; 19.7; 19.5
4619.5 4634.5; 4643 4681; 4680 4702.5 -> 0.6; 19.8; 19.3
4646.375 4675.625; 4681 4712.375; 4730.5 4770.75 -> 0.1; 19.4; 19.9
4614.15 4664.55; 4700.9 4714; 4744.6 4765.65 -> 0.4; 19.6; 20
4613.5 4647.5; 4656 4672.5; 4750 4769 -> 0.4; 19.6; 20.4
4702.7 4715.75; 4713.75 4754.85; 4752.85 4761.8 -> 2.1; 19.5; 20.7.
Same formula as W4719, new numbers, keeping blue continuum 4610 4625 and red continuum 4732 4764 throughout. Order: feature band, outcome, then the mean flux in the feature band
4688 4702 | 0.13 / 19.2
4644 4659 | -0.31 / 19.3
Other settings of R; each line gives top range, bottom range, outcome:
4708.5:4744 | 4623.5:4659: 0.96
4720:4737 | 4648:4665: 0.91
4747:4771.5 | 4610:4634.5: 1.05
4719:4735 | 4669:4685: 0.91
